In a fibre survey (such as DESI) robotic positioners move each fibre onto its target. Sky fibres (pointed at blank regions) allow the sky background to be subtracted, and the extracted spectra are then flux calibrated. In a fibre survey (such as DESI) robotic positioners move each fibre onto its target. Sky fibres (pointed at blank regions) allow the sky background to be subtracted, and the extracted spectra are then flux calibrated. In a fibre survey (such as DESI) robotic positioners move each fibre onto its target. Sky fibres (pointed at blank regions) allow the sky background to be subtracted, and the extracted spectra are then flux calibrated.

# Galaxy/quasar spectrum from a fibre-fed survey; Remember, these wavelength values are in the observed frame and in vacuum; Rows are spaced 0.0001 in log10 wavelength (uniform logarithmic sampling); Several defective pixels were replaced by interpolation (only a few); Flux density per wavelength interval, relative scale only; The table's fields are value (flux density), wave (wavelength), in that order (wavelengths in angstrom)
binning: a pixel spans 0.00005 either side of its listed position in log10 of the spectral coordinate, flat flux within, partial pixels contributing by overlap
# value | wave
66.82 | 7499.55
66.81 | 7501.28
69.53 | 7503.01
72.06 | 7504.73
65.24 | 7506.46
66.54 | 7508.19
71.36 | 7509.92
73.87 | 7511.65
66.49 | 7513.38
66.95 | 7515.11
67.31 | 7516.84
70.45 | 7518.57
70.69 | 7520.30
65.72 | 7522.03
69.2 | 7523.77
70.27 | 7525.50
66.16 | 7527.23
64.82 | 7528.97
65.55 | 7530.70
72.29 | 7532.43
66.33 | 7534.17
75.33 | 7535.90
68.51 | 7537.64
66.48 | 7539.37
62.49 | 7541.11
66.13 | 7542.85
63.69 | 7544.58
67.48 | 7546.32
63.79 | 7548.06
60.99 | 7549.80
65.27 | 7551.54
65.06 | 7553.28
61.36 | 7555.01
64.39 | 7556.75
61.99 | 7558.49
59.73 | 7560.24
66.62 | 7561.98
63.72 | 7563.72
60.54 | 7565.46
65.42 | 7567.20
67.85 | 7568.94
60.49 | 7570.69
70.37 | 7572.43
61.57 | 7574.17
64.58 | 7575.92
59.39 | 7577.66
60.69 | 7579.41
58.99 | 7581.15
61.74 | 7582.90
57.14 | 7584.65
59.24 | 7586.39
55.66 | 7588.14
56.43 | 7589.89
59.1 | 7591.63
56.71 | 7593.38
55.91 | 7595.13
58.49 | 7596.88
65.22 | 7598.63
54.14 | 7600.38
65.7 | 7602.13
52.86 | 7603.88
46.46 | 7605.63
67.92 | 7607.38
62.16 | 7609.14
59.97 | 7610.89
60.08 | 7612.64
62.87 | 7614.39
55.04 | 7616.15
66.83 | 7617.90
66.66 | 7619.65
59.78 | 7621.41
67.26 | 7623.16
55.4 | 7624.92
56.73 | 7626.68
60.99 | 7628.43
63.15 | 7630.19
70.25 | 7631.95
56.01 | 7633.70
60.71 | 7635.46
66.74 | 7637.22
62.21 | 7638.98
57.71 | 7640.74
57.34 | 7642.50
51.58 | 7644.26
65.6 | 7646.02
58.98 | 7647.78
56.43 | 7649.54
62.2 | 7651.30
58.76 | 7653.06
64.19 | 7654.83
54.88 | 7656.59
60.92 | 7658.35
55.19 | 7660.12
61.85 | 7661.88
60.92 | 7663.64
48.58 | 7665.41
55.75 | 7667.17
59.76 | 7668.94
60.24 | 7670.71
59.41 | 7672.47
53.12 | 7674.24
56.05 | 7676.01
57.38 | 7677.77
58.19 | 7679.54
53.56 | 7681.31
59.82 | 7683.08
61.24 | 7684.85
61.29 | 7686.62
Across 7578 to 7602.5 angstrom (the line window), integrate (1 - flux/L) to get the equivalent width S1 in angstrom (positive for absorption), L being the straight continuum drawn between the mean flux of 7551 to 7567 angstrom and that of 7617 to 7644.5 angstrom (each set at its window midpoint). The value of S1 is 1.4 angstrom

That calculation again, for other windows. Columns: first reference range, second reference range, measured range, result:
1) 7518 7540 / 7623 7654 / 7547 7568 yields 1.00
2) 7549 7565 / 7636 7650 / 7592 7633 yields 0.32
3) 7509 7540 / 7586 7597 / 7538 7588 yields -0.78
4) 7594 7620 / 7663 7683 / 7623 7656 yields -1.22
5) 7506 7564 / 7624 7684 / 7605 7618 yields 0.33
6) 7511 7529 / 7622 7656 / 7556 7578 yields 0.55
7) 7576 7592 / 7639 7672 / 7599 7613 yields 0.00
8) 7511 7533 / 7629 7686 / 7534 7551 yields 0.22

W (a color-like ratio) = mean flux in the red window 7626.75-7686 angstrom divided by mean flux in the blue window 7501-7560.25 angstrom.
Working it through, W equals 0.88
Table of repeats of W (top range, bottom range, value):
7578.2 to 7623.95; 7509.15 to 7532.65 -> 0.87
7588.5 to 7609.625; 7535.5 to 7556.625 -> 0.89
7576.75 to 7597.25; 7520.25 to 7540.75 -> 0.85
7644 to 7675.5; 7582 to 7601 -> 1.00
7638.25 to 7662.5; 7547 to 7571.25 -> 0.93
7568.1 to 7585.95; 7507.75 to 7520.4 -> 0.90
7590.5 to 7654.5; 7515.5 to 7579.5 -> 0.92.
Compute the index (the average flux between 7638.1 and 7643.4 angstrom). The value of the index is 59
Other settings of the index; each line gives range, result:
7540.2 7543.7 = 64.2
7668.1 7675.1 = 58.1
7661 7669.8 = 57.4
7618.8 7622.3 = 63.2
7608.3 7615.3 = 61.3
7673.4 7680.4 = 56.2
